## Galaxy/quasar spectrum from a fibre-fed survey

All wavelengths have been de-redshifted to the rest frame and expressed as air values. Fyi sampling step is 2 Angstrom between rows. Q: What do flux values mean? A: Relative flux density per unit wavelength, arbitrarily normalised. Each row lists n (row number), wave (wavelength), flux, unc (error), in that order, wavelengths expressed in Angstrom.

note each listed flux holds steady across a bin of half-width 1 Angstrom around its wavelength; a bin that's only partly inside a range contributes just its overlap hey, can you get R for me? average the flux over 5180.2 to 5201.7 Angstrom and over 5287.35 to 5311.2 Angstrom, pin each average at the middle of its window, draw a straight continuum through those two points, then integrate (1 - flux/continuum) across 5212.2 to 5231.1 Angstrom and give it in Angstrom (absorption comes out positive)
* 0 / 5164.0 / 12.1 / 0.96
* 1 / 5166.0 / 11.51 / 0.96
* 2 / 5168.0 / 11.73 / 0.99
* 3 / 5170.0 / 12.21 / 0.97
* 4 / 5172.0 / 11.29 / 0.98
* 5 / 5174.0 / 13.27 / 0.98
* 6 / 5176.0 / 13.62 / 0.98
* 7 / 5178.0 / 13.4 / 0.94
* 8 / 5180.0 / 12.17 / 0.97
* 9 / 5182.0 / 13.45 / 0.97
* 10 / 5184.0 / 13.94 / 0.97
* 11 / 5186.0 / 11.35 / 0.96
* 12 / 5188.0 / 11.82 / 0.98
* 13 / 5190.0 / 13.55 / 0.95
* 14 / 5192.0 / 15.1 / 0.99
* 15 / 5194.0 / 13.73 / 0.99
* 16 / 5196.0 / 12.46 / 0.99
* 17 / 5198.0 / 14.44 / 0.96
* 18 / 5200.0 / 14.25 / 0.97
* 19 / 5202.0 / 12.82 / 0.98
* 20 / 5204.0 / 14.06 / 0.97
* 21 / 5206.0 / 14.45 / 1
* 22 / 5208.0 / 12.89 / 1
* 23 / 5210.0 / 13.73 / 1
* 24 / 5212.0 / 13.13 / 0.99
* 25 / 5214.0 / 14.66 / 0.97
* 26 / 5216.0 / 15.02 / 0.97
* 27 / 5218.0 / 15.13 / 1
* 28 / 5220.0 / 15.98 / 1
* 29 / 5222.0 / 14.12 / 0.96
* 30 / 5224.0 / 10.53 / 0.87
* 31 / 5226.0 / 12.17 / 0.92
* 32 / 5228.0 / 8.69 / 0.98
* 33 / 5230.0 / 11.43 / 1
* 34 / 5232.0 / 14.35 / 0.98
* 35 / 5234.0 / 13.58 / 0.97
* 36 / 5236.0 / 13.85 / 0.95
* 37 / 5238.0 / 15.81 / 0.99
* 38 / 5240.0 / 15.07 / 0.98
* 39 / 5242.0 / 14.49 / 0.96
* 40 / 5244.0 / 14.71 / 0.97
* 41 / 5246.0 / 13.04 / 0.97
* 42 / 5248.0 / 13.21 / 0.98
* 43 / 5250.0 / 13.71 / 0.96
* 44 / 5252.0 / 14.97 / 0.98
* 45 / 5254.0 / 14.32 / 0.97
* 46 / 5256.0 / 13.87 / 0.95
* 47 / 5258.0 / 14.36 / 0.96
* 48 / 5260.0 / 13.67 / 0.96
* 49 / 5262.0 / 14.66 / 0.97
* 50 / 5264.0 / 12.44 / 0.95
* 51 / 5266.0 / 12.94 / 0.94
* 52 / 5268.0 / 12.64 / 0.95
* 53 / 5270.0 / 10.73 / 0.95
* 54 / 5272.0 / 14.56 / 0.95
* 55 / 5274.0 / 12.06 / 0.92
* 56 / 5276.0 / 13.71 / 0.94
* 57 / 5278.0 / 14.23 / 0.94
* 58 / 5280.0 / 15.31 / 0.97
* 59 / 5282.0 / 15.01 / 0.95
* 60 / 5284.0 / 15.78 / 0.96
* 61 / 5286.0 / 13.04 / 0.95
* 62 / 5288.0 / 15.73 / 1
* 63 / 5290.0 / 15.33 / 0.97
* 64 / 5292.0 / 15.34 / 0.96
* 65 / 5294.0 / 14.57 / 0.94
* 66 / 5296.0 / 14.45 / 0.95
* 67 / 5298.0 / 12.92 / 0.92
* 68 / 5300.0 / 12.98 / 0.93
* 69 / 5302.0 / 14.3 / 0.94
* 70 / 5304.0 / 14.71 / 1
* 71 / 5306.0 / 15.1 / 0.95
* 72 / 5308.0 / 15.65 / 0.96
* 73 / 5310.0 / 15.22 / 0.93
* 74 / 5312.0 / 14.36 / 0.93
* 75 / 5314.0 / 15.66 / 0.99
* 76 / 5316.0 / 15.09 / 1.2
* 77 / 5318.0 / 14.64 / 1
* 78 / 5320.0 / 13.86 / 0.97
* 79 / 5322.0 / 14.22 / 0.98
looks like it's 0.9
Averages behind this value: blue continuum 13.3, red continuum 14.7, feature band 13.1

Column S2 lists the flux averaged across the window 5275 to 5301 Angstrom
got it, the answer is 14.5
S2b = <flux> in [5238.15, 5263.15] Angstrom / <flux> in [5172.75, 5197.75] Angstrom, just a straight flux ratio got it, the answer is 1.08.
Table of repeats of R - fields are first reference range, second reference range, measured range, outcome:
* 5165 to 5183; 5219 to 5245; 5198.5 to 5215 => -0.9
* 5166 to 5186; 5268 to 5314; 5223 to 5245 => 0.6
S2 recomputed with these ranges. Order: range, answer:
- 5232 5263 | 14.2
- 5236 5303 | 14.1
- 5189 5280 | 13.6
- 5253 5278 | 13.4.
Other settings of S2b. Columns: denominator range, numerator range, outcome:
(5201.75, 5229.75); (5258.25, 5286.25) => 1.02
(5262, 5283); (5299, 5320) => 1.10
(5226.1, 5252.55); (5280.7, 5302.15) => 1.07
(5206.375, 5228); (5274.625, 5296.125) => 1.09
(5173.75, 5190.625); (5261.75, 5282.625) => 1.04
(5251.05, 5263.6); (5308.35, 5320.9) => 1.05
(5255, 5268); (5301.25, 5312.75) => 1.10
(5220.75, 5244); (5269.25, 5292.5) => 1.08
